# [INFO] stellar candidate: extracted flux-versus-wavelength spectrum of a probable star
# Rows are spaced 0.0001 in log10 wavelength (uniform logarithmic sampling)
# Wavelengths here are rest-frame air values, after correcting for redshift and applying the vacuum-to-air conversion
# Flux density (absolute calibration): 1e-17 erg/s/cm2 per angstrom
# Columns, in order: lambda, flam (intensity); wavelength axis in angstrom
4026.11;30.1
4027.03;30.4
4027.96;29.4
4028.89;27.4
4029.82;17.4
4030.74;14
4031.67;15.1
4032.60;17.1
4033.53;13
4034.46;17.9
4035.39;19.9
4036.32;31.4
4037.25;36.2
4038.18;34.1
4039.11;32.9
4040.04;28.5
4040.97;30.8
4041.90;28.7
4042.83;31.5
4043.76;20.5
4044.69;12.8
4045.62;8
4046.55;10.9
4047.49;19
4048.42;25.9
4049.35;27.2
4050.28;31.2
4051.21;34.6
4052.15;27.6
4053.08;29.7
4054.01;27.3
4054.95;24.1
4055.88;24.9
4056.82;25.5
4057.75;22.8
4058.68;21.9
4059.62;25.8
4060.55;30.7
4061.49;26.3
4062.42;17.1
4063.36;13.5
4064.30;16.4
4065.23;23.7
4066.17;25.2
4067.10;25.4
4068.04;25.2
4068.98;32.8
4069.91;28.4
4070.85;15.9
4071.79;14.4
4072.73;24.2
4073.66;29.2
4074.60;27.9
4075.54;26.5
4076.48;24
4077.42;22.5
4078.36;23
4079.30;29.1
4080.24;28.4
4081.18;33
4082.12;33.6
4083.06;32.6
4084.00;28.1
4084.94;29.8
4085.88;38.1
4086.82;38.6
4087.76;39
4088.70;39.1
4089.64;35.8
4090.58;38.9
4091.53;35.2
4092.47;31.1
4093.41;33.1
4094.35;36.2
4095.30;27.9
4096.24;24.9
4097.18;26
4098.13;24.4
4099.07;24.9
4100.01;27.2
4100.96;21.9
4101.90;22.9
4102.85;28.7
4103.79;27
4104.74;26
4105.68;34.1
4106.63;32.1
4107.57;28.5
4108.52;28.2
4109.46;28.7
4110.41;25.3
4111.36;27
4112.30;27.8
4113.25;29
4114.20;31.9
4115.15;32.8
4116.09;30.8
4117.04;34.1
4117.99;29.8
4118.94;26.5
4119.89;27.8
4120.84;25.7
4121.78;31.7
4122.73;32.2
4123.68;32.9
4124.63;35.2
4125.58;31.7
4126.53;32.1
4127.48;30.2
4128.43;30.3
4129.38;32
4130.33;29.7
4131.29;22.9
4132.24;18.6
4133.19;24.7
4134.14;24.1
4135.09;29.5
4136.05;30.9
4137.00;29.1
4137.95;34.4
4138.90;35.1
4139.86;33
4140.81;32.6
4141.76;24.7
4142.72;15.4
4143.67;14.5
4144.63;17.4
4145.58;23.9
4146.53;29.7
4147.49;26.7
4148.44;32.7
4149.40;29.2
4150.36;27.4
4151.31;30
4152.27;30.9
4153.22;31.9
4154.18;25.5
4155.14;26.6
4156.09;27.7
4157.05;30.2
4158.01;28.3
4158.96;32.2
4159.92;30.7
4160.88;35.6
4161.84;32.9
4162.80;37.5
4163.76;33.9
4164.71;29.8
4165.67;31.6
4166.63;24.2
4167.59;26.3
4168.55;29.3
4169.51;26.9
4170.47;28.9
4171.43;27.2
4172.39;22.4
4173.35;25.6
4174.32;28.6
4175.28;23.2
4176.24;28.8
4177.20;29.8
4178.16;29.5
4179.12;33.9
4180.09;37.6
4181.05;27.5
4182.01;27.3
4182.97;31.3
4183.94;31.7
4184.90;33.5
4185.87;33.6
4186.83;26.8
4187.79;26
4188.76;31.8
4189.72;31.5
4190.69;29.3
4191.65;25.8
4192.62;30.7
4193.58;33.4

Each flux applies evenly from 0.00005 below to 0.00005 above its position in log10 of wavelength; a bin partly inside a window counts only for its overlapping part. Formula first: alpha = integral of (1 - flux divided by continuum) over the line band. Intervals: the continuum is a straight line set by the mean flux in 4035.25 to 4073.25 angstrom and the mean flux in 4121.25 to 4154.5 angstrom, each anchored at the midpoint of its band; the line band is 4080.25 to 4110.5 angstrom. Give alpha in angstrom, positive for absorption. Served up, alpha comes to -4.8 angstrom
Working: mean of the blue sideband 24.8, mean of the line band 30.7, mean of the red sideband 28.4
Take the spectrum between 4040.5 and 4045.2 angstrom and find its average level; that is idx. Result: 24.7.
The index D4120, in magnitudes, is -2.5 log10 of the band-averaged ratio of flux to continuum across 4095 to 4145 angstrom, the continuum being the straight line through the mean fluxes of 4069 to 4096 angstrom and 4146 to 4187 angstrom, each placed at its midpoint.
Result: 0.07 mag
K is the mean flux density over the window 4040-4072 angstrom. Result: 23.8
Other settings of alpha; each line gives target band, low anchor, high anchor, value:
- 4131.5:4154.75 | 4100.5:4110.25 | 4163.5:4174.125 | 0.5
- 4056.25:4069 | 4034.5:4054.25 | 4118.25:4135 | 1.5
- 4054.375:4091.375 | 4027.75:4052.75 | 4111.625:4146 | -2.5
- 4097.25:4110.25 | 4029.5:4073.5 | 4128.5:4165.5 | -0.4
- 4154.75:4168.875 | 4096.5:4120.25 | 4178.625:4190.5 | -0.2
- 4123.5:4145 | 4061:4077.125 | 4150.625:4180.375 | -0.3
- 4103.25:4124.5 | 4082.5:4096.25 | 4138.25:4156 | 1.1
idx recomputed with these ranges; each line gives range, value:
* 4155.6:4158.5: 28.8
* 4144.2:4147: 23.8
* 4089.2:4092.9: 35.3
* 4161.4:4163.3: 35.2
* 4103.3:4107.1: 29.8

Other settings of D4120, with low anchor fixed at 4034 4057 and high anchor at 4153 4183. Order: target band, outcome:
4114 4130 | -0.112 mag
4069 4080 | 0.085 mag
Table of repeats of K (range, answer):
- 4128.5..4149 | 26.8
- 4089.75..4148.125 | 28.6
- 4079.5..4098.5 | 32.7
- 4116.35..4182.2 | 28.9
